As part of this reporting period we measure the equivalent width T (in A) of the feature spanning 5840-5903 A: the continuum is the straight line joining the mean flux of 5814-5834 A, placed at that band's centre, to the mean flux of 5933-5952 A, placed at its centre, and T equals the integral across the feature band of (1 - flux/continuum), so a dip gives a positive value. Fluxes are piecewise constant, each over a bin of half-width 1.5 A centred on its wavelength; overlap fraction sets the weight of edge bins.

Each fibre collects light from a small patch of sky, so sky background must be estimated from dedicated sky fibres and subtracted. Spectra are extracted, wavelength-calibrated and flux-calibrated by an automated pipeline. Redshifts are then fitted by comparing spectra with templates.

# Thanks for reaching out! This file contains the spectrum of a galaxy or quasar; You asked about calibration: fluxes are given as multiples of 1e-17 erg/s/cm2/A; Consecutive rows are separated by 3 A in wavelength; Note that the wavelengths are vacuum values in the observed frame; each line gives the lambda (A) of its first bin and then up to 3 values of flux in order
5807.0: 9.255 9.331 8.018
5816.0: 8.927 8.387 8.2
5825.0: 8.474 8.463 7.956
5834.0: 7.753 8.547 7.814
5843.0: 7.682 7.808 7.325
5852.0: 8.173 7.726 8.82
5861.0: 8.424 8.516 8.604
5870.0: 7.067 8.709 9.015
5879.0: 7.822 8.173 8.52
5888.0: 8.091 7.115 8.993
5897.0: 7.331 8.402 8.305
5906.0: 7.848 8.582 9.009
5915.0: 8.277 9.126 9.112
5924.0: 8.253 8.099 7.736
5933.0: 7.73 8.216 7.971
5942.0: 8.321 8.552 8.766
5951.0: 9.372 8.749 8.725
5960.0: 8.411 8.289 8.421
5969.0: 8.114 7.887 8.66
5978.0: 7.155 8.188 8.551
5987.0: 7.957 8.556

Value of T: 2.0 A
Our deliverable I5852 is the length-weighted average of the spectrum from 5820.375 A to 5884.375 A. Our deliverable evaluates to 8.15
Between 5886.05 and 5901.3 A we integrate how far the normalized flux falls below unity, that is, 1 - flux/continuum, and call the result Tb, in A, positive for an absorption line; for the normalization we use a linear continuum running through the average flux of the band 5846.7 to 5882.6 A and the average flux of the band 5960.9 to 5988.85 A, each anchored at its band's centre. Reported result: 0.3 A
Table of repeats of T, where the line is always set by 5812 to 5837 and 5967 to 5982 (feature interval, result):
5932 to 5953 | -0.97 A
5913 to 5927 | -0.91 A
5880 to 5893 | 0.27 A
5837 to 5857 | 0.99 A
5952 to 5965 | -0.86 A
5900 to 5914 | -0.50 A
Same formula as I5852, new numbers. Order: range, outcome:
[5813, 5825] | 8.44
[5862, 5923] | 8.33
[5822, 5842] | 8.16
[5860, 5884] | 8.29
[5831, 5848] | 7.91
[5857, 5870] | 8.41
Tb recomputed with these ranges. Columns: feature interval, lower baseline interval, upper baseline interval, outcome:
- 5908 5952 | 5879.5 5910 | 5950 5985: -1.2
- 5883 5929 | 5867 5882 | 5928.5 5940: -1.6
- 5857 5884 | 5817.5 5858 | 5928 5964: -0.6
